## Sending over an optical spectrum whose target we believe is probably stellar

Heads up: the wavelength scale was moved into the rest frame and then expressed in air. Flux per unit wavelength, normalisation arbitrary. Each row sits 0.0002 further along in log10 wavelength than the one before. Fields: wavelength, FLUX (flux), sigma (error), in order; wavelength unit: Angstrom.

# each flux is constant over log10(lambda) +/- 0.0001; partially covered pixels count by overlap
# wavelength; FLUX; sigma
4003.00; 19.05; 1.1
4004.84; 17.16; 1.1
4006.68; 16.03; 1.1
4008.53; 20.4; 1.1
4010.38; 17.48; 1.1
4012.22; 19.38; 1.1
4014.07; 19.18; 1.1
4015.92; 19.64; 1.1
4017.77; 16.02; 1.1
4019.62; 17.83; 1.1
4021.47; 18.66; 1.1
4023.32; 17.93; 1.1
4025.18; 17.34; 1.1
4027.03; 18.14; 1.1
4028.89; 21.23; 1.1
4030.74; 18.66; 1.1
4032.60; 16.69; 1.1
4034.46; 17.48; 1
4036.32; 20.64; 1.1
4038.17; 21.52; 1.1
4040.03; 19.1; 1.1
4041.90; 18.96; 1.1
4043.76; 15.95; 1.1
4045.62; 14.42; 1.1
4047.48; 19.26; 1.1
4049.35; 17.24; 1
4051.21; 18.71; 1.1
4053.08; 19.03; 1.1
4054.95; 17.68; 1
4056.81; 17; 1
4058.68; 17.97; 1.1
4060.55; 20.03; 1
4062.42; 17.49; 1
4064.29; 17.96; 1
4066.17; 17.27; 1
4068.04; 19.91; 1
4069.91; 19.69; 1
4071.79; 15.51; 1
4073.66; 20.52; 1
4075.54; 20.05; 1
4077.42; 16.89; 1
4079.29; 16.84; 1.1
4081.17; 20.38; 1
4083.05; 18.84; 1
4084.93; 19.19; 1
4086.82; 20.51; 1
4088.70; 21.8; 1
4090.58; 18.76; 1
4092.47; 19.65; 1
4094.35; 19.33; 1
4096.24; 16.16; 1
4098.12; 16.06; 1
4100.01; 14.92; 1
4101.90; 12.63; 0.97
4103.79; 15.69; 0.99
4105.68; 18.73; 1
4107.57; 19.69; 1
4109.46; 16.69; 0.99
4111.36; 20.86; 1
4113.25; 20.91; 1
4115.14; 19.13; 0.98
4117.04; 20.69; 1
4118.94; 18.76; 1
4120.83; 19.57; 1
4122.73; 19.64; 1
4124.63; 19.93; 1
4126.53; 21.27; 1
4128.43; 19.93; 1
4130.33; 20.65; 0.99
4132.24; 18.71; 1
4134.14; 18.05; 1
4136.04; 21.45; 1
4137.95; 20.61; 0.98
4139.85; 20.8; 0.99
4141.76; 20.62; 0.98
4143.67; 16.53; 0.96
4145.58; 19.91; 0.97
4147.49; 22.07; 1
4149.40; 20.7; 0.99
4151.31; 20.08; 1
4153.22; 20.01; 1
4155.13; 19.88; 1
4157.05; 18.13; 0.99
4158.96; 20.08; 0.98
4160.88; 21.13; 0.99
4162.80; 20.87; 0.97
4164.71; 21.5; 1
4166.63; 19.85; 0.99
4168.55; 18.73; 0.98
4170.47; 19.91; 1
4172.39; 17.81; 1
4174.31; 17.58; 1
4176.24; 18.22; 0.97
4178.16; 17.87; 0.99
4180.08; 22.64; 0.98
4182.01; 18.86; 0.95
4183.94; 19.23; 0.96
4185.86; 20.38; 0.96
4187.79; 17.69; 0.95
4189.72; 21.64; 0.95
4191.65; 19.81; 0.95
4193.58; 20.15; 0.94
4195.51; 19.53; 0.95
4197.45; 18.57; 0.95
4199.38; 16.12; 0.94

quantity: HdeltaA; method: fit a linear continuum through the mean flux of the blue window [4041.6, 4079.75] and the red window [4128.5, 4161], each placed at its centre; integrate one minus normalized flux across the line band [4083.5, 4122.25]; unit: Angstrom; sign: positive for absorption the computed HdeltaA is 0.97 Angstrom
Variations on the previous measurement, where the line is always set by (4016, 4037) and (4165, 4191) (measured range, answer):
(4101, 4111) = 1.0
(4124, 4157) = -1.7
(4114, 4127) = -0.6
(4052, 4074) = 0.3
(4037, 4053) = 0.1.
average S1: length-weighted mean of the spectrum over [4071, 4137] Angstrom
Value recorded 18.8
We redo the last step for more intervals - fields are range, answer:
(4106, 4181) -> 19.8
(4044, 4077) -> 18.2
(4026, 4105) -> 18.2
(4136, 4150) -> 20.2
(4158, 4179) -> 19.4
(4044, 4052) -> 17.3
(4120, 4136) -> 19.8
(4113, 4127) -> 19.9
